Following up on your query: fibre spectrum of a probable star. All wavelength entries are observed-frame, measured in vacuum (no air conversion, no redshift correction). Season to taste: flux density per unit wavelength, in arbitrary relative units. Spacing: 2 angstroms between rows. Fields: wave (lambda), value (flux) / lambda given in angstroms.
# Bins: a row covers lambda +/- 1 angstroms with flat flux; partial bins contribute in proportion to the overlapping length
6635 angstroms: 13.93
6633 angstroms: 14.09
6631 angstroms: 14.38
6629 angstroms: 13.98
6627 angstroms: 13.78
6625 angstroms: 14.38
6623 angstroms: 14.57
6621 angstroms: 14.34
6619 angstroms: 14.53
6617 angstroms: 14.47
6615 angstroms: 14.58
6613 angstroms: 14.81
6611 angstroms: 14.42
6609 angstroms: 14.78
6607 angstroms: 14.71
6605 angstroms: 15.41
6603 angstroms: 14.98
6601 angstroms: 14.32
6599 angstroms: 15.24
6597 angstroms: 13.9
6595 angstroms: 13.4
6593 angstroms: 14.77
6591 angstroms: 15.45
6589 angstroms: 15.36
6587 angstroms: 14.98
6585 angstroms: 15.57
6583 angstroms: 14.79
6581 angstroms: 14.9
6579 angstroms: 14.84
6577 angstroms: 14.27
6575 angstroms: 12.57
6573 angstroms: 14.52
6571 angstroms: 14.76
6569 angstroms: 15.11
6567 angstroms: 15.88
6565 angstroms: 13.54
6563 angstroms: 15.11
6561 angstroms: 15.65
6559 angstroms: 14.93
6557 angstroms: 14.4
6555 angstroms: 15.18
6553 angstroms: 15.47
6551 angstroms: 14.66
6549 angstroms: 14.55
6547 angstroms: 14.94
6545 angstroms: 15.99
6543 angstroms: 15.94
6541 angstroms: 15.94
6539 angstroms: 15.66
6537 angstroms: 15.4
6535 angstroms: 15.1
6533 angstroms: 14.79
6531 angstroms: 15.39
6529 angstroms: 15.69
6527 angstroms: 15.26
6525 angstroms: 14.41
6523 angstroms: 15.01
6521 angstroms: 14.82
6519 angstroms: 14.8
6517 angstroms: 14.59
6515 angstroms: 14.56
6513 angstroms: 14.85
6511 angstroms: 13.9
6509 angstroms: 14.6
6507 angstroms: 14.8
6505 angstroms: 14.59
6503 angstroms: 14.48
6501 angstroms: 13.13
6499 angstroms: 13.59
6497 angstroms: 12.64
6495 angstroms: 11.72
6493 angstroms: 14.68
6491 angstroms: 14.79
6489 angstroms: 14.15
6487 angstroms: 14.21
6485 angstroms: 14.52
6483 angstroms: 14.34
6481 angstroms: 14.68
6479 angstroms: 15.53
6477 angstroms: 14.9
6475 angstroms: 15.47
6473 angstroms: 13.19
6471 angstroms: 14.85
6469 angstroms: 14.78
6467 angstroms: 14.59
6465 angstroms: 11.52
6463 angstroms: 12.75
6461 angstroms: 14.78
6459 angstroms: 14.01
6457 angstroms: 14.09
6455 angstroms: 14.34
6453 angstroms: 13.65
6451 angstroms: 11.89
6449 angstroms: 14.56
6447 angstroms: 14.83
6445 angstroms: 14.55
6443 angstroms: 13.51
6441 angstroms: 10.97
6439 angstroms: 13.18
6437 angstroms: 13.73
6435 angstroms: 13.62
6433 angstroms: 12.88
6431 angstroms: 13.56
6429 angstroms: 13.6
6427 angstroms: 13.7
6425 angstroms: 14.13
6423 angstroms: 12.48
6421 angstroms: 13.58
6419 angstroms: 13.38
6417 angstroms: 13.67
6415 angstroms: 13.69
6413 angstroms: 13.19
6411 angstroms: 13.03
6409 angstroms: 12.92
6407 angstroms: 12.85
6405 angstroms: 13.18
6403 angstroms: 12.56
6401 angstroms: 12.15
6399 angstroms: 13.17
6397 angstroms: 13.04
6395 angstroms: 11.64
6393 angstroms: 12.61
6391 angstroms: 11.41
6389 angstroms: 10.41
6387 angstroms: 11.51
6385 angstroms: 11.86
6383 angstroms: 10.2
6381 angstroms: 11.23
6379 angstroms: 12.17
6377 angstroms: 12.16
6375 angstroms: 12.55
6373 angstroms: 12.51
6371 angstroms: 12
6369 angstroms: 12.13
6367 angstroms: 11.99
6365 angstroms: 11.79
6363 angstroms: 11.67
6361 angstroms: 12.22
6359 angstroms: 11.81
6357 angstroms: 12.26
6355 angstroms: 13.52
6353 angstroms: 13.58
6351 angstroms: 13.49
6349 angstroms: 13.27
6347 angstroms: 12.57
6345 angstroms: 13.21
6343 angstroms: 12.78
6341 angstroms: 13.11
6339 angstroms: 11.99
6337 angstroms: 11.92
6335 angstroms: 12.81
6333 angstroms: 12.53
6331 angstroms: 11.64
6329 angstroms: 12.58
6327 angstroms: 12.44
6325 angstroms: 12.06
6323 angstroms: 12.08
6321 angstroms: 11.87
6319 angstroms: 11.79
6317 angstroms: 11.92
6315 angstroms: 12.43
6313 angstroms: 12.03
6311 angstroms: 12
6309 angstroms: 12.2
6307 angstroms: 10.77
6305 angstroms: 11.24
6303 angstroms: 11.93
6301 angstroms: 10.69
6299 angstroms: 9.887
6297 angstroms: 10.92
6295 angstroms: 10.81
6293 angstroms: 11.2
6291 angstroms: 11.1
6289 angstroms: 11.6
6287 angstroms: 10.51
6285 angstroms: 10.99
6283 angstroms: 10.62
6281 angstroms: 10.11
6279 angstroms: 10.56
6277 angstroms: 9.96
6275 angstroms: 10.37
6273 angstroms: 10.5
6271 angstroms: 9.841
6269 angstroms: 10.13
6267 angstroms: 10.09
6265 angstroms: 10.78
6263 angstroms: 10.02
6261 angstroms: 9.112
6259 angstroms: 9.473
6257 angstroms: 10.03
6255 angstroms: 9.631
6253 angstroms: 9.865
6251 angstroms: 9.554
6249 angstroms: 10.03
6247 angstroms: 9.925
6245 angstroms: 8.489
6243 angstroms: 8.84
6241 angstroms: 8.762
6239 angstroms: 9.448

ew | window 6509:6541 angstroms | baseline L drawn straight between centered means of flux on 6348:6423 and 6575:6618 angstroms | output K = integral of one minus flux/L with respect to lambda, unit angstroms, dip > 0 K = -2.4 angstroms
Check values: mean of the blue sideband 12.4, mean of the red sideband 14.7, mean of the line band 15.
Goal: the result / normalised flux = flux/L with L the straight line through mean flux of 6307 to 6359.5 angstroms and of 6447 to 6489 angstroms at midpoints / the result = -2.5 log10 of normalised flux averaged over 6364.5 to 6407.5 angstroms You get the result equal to 0.09 mag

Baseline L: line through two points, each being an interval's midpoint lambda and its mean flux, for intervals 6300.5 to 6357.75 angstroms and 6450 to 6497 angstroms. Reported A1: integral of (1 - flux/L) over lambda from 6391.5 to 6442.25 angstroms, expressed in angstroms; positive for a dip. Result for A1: 1.2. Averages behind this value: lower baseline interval 12.3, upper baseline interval 14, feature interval 13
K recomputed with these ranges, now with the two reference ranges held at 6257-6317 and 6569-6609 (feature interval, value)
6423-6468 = -2.54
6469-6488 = -2.00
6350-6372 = -1.29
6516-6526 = -0.67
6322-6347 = -2.32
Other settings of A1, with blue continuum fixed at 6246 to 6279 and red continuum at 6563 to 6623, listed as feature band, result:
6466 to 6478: -1.6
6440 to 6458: -1.4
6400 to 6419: -1.5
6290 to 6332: -3.7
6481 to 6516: -2.1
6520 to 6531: -1.1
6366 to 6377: -0.7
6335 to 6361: -3.7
